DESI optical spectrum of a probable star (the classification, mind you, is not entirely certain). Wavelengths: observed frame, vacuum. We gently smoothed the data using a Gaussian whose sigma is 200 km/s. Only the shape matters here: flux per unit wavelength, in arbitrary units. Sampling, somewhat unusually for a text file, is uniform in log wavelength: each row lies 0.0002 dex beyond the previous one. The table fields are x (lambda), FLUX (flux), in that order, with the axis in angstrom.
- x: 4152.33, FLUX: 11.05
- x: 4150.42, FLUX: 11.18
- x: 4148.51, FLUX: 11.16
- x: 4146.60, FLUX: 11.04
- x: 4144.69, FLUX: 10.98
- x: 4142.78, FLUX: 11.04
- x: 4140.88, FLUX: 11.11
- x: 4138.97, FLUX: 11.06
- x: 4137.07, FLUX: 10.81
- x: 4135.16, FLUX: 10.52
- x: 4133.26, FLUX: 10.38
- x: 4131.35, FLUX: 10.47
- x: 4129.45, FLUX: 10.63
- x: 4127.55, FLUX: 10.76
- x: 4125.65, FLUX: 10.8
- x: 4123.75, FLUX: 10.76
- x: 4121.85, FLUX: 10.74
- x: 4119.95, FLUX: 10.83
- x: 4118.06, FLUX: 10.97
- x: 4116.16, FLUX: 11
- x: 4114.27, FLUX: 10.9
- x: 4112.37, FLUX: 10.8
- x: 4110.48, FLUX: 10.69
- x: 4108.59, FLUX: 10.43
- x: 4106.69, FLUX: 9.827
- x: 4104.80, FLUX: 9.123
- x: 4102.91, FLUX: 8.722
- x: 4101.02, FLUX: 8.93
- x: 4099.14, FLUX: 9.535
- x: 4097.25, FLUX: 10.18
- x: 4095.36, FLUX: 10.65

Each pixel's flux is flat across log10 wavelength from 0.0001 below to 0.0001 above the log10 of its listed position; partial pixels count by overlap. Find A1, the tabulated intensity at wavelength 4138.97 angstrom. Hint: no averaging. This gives 11.06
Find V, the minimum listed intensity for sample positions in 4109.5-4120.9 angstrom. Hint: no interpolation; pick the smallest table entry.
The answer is 10.69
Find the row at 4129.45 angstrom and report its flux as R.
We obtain 10.63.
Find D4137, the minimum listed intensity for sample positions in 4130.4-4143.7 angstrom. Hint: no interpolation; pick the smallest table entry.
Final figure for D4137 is 10.38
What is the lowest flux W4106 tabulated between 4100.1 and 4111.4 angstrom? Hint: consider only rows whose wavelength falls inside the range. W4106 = 8.722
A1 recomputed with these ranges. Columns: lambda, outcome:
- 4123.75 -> 10.76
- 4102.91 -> 8.722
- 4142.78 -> 11.04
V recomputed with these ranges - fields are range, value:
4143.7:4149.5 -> 10.98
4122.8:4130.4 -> 10.63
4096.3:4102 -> 8.93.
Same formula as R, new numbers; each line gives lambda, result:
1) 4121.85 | 10.74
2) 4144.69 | 10.98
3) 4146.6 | 11.04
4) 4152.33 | 11.05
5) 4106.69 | 9.827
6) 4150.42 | 11.18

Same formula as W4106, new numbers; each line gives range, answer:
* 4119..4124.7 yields 10.74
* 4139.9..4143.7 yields 11.04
